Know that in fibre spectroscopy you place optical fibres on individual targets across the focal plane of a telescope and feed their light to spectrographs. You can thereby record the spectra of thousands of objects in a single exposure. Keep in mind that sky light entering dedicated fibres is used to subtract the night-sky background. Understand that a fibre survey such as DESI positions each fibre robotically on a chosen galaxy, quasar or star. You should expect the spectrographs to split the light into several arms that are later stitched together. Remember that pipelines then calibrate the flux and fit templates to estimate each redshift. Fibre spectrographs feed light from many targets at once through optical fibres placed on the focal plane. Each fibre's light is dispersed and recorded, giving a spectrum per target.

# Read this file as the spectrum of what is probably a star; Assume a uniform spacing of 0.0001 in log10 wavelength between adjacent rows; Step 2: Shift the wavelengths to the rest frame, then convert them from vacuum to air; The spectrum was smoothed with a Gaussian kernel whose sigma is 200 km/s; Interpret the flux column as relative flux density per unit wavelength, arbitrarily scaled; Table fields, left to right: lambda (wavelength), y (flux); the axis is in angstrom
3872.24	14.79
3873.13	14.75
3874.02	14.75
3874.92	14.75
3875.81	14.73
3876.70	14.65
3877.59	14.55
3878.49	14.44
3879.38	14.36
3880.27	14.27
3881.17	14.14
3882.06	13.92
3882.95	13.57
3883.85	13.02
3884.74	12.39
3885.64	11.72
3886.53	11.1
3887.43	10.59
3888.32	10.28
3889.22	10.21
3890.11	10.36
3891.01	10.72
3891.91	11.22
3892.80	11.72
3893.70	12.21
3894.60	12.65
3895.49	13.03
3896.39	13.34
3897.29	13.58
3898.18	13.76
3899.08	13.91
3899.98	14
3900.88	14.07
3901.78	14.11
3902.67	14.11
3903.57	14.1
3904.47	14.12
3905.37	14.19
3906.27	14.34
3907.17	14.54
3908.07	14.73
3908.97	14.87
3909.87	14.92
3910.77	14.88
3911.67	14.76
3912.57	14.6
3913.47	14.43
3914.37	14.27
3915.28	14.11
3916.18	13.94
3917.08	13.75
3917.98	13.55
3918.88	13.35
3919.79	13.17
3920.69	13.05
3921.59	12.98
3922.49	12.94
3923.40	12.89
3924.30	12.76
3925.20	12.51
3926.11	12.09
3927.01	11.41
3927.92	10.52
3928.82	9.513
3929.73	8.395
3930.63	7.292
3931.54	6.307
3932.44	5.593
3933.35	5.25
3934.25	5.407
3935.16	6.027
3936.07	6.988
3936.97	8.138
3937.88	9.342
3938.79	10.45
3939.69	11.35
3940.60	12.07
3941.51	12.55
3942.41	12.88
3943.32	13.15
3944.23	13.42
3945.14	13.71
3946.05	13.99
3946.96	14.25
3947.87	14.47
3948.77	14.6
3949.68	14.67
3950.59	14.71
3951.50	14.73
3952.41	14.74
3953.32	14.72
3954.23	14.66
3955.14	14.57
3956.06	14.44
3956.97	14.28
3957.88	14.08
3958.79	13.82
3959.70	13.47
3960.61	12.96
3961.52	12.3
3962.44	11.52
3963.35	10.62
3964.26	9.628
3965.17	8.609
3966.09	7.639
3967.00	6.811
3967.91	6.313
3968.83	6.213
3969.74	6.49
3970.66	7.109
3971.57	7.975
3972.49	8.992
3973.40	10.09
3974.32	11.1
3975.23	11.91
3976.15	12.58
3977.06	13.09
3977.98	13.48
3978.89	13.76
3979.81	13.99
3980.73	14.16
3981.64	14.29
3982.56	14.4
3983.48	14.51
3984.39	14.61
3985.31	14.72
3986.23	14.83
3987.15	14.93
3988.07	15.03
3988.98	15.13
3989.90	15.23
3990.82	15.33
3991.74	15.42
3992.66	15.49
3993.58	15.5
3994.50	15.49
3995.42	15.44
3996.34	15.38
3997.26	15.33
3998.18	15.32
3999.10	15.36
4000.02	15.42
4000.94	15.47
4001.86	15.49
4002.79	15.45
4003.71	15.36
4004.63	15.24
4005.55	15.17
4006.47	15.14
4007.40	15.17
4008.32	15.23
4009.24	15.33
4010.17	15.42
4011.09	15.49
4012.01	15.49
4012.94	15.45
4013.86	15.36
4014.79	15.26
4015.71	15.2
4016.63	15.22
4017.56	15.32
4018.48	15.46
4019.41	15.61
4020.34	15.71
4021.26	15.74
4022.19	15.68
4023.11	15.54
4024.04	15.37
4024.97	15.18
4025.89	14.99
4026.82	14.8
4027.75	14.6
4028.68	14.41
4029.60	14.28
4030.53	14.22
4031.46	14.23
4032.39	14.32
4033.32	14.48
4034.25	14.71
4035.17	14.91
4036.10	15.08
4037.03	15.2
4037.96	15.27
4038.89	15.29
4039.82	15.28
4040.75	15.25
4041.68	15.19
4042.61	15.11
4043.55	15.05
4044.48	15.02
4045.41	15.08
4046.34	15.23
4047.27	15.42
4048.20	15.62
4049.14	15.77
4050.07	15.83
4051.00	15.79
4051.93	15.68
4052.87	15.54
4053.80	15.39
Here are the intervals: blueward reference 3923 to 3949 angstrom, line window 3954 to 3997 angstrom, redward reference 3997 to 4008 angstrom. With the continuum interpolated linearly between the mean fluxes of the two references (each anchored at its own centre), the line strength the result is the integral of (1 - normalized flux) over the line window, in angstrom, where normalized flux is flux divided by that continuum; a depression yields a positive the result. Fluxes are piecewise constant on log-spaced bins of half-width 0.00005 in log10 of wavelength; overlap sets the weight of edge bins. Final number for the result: 2.6 angstrom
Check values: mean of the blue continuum 10.6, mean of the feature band 12.6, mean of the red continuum 15.3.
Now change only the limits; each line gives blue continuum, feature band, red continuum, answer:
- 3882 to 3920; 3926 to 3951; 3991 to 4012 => 6.11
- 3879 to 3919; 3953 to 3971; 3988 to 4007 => 4.42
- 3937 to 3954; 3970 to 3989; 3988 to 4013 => 2.34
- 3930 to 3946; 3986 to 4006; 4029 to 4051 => -4.20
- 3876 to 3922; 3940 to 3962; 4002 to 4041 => 0.42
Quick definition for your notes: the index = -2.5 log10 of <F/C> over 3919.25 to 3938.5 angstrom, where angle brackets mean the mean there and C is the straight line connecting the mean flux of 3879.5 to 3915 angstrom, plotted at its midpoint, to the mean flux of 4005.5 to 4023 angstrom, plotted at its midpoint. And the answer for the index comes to 0.39 mag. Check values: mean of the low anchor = 13.3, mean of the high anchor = 15.4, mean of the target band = 9.66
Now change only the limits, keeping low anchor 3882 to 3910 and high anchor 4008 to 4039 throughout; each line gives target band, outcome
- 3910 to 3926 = -0.03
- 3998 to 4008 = -0.04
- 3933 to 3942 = 0.47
